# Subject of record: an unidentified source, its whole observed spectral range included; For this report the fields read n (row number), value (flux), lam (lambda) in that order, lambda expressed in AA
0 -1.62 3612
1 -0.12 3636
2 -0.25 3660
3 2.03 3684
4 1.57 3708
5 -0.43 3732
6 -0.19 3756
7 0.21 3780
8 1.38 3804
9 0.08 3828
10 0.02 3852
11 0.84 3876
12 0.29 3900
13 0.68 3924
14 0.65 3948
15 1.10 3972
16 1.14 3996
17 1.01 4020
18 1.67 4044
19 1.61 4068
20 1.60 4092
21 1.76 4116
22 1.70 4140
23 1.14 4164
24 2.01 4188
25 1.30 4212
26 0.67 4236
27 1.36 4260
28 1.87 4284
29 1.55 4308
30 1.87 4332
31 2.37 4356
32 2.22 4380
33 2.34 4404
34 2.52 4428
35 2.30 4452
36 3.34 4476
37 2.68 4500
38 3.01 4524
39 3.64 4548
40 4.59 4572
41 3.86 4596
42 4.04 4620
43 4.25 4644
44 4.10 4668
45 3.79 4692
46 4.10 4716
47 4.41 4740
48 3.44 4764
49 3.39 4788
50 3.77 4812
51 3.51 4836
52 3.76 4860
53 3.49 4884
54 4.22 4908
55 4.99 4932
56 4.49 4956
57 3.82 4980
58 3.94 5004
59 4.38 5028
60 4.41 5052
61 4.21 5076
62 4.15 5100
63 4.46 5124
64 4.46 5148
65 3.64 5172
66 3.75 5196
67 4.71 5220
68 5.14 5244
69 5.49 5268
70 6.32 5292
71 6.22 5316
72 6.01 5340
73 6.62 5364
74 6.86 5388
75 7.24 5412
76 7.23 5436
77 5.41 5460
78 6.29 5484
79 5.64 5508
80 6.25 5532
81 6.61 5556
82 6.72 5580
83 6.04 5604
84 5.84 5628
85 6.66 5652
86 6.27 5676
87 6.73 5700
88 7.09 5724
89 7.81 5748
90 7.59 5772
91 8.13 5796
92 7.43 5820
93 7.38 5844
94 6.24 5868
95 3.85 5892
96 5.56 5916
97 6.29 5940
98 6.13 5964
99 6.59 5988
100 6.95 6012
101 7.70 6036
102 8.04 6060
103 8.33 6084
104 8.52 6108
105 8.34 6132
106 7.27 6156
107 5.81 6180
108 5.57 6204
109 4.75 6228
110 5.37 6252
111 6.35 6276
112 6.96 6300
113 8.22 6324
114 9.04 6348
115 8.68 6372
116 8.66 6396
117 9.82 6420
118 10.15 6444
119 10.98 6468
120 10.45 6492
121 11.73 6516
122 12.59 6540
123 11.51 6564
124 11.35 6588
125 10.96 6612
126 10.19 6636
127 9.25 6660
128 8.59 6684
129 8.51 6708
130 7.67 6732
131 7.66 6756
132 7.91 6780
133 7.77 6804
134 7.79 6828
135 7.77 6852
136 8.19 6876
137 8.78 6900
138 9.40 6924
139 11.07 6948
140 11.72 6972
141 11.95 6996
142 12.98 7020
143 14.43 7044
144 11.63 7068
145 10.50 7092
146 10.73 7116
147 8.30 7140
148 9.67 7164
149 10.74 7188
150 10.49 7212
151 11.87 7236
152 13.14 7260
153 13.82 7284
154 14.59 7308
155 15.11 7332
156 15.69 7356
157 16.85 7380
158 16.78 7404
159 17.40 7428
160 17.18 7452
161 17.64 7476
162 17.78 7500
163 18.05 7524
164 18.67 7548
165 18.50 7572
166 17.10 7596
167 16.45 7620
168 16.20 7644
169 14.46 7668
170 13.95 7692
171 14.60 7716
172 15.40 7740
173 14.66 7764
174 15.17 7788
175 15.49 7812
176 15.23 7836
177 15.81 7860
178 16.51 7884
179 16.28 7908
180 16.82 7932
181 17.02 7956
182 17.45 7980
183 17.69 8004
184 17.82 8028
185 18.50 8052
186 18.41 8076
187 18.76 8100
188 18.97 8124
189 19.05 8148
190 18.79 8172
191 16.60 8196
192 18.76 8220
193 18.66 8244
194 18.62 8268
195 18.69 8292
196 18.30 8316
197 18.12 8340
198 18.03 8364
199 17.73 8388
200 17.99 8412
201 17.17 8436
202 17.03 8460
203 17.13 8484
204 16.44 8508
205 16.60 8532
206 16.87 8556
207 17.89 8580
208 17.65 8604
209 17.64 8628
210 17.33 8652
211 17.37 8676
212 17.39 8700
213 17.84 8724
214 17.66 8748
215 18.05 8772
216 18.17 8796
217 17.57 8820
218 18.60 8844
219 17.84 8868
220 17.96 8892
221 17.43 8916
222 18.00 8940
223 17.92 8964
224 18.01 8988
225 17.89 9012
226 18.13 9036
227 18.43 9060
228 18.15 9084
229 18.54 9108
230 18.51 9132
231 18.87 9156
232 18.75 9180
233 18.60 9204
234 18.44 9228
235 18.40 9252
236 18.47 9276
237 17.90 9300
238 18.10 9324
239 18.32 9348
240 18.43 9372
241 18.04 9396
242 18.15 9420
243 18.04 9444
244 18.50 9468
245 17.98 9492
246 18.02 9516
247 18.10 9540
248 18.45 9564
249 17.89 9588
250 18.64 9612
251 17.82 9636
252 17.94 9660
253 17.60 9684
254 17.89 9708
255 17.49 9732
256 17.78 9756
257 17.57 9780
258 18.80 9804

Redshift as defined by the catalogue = 0.000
